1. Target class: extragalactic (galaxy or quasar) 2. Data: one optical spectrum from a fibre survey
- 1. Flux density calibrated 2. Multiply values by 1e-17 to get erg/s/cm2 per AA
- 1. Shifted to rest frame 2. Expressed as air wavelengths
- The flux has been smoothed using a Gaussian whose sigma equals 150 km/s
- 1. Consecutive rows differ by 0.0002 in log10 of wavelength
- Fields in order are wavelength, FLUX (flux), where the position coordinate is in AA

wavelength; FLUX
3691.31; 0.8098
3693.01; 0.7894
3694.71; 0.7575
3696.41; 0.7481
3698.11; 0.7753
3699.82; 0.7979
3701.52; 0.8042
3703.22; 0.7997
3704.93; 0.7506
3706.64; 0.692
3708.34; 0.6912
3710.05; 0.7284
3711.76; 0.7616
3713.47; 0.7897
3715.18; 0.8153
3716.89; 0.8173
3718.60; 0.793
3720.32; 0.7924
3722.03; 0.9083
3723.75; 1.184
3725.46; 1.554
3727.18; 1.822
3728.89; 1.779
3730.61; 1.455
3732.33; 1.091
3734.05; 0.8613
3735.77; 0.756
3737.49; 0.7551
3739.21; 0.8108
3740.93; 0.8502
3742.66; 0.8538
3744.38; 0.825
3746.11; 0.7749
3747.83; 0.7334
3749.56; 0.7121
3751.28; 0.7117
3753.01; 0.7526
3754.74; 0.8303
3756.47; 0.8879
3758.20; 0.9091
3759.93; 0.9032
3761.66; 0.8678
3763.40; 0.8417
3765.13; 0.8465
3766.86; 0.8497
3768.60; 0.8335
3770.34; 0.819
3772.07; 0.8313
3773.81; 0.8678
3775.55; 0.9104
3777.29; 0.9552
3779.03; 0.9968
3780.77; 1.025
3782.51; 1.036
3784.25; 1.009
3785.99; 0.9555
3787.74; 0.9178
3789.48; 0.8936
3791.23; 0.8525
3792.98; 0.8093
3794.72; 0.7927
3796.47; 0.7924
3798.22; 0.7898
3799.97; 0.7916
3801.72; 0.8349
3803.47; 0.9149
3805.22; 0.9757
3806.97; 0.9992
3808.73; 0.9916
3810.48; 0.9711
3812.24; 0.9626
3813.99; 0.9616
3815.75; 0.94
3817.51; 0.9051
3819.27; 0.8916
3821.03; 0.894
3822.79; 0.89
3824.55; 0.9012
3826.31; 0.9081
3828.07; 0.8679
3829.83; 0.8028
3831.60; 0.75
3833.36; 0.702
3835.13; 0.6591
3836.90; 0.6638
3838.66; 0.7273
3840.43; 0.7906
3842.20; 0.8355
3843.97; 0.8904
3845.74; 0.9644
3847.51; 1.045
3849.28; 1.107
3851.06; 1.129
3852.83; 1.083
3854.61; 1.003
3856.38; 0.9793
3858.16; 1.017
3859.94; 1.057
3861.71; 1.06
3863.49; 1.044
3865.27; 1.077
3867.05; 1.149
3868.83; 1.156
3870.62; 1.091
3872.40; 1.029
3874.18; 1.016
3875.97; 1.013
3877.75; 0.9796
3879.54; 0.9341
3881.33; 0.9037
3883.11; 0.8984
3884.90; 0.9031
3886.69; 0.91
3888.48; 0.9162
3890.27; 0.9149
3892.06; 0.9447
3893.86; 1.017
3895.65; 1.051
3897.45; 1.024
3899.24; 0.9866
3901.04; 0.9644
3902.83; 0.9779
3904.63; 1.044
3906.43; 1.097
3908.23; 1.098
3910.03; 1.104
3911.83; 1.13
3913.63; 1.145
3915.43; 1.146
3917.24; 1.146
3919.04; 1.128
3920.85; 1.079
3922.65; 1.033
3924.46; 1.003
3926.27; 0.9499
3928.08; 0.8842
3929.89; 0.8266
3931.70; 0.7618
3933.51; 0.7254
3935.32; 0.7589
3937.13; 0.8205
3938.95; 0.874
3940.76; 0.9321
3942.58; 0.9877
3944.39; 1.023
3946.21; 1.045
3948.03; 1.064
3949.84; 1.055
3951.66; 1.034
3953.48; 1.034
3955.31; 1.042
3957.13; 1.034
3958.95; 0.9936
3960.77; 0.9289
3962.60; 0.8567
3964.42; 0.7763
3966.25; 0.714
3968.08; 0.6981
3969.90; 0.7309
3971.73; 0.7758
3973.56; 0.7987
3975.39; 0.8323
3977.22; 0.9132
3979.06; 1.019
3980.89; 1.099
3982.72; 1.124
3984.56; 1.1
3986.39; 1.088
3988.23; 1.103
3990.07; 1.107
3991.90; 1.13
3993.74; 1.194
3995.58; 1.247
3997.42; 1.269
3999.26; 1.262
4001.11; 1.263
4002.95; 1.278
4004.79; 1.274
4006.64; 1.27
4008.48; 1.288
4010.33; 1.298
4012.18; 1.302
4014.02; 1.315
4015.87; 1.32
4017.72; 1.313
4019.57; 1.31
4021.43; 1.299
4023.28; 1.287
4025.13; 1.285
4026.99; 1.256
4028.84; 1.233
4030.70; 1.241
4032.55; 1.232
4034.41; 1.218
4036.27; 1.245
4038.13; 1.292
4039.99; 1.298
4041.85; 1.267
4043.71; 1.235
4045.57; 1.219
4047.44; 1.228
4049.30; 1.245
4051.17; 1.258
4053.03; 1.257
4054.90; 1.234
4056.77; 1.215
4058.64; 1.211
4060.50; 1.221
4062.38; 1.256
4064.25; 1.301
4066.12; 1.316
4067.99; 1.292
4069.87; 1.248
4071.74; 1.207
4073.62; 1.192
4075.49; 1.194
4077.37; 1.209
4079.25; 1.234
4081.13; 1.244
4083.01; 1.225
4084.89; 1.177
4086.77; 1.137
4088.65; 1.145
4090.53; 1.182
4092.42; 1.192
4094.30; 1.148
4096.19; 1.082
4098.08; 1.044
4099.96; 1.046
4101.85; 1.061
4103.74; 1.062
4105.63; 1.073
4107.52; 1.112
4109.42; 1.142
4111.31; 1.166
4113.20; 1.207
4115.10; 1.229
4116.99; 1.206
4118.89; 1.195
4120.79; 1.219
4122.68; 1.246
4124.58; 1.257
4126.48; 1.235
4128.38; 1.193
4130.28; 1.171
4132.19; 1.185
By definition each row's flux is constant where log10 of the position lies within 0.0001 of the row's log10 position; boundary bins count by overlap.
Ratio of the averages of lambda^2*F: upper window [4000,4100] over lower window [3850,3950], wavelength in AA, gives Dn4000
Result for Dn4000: 1.33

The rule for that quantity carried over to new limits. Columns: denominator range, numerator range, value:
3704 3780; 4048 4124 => 1.56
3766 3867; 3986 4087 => 1.52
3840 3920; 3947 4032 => 1.15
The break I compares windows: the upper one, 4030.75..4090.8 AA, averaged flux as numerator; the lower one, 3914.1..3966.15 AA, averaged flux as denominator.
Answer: 1.28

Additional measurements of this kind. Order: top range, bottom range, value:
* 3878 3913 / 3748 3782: 1.15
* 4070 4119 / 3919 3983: 1.26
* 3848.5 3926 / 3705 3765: 1.13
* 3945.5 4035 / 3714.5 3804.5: 1.20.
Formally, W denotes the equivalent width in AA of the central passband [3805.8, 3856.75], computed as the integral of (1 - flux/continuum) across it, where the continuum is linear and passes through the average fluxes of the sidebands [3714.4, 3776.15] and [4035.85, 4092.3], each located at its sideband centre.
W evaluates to 5.53 AA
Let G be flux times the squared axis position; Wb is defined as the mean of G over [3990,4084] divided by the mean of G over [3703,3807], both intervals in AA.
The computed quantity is 1.60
